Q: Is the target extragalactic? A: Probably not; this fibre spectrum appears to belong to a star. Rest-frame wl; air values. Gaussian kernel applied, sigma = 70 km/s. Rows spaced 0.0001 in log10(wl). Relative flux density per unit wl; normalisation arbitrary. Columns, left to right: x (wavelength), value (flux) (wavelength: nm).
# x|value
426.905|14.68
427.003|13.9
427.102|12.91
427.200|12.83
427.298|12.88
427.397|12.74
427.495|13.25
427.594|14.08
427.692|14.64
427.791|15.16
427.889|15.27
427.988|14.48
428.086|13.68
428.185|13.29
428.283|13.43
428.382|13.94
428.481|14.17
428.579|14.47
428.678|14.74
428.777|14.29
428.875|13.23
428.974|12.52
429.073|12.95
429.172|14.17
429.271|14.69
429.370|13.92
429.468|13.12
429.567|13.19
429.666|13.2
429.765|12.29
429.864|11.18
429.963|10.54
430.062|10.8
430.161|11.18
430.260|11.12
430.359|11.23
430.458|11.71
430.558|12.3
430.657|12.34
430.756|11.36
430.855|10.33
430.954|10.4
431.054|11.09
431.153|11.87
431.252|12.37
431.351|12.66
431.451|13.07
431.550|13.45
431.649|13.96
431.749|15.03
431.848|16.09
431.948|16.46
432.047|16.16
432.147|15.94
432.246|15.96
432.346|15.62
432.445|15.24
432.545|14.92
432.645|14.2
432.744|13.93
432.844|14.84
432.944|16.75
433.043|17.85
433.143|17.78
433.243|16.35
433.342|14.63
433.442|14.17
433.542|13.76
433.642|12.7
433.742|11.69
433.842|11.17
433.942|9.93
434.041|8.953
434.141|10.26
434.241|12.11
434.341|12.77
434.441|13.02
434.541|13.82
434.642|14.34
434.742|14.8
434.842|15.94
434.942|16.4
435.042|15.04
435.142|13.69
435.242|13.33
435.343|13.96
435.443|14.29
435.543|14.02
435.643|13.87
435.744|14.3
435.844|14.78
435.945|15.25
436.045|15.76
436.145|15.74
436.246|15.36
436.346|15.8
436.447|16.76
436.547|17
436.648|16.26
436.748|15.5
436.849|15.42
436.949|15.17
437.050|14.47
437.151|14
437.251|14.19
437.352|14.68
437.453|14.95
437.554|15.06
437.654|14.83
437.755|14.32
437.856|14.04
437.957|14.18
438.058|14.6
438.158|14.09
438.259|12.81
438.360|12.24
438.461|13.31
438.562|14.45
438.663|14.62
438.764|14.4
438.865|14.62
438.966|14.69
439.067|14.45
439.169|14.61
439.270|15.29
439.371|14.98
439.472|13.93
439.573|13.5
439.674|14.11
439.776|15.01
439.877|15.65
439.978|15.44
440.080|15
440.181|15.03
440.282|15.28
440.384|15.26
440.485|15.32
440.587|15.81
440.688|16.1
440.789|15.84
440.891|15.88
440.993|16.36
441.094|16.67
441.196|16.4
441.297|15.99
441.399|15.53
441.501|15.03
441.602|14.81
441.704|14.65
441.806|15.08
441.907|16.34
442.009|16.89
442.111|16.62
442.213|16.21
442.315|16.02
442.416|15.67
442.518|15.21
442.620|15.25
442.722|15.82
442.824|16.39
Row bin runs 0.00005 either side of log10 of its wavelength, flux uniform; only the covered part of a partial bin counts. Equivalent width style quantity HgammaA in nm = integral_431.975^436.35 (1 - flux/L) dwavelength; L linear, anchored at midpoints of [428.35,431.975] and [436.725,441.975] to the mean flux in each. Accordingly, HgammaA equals -0.20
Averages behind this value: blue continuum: 12.8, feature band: 14.3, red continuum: 14.9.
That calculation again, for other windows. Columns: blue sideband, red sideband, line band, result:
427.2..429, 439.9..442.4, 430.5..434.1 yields 0.184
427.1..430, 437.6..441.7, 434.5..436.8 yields -0.106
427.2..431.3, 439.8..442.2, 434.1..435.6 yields 0.036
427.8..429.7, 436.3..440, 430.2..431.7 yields 0.225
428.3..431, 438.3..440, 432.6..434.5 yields -0.029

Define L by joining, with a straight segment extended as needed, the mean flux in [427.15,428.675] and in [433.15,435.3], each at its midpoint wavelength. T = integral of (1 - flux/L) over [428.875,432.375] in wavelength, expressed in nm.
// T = 0.18 nm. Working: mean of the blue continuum 13.9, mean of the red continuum 13.4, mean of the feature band 13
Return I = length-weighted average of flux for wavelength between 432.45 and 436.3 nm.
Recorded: 14.1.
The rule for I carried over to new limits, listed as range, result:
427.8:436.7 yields 13.8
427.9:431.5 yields 12.7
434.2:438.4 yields 14.6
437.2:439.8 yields 14.3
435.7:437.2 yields 15.4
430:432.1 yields 12.6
